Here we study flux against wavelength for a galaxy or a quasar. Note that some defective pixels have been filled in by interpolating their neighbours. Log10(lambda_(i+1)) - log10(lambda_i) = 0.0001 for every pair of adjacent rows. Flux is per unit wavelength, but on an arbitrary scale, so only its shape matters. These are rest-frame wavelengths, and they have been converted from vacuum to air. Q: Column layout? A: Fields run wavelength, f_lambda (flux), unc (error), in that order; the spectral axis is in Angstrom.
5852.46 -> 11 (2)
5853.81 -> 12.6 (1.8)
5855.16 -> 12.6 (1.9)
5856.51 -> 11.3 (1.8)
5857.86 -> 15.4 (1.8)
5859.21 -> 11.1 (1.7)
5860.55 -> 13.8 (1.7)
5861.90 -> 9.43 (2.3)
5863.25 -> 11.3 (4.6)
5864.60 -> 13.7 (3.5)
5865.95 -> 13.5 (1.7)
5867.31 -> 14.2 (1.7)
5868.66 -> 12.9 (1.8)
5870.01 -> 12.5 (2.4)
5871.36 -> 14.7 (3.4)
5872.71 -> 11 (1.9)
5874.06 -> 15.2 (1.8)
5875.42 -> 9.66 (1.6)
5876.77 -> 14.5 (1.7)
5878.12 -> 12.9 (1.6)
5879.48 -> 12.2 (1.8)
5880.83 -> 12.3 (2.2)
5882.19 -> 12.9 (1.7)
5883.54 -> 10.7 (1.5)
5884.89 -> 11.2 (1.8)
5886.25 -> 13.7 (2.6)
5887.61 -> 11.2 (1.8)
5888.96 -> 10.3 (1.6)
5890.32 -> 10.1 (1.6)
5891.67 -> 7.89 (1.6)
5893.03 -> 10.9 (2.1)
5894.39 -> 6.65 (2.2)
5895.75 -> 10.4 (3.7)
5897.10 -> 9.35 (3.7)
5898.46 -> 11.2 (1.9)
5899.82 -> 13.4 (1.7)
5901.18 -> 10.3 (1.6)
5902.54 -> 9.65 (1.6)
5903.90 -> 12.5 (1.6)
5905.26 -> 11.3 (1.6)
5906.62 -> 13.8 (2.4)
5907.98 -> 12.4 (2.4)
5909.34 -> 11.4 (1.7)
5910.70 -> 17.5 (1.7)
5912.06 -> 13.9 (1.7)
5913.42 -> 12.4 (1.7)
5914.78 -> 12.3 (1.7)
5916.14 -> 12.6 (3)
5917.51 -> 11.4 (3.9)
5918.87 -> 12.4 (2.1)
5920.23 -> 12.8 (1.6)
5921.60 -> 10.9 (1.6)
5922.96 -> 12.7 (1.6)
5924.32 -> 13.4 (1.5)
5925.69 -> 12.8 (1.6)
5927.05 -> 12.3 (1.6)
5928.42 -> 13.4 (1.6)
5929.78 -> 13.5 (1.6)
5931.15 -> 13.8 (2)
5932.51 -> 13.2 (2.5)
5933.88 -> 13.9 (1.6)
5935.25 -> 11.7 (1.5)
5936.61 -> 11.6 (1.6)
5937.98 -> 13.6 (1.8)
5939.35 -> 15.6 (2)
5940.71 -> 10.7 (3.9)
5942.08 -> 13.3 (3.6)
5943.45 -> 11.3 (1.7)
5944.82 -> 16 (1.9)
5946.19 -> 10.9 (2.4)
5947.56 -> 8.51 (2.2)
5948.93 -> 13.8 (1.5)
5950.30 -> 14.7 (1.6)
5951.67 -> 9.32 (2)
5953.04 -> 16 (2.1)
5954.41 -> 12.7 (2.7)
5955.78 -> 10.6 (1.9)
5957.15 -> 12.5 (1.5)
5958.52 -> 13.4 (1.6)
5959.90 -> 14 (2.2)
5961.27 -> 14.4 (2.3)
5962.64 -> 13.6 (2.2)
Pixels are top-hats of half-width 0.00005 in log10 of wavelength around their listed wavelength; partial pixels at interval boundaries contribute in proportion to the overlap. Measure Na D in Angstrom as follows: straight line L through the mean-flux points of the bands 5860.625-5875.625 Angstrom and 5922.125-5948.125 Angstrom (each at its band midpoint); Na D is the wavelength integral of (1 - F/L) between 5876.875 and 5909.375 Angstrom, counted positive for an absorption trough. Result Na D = 3.7 Angstrom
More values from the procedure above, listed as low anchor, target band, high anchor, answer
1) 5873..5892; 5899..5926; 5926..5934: 0.6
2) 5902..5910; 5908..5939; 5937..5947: -1.3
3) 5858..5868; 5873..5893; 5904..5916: 1.7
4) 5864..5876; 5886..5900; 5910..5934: 3.0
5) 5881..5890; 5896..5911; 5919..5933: 0.4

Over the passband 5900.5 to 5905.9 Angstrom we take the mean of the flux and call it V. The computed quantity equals 10.9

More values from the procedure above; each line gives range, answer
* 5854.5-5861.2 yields 12.8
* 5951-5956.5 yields 12.2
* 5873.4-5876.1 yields 12.4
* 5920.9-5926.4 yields 12.4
